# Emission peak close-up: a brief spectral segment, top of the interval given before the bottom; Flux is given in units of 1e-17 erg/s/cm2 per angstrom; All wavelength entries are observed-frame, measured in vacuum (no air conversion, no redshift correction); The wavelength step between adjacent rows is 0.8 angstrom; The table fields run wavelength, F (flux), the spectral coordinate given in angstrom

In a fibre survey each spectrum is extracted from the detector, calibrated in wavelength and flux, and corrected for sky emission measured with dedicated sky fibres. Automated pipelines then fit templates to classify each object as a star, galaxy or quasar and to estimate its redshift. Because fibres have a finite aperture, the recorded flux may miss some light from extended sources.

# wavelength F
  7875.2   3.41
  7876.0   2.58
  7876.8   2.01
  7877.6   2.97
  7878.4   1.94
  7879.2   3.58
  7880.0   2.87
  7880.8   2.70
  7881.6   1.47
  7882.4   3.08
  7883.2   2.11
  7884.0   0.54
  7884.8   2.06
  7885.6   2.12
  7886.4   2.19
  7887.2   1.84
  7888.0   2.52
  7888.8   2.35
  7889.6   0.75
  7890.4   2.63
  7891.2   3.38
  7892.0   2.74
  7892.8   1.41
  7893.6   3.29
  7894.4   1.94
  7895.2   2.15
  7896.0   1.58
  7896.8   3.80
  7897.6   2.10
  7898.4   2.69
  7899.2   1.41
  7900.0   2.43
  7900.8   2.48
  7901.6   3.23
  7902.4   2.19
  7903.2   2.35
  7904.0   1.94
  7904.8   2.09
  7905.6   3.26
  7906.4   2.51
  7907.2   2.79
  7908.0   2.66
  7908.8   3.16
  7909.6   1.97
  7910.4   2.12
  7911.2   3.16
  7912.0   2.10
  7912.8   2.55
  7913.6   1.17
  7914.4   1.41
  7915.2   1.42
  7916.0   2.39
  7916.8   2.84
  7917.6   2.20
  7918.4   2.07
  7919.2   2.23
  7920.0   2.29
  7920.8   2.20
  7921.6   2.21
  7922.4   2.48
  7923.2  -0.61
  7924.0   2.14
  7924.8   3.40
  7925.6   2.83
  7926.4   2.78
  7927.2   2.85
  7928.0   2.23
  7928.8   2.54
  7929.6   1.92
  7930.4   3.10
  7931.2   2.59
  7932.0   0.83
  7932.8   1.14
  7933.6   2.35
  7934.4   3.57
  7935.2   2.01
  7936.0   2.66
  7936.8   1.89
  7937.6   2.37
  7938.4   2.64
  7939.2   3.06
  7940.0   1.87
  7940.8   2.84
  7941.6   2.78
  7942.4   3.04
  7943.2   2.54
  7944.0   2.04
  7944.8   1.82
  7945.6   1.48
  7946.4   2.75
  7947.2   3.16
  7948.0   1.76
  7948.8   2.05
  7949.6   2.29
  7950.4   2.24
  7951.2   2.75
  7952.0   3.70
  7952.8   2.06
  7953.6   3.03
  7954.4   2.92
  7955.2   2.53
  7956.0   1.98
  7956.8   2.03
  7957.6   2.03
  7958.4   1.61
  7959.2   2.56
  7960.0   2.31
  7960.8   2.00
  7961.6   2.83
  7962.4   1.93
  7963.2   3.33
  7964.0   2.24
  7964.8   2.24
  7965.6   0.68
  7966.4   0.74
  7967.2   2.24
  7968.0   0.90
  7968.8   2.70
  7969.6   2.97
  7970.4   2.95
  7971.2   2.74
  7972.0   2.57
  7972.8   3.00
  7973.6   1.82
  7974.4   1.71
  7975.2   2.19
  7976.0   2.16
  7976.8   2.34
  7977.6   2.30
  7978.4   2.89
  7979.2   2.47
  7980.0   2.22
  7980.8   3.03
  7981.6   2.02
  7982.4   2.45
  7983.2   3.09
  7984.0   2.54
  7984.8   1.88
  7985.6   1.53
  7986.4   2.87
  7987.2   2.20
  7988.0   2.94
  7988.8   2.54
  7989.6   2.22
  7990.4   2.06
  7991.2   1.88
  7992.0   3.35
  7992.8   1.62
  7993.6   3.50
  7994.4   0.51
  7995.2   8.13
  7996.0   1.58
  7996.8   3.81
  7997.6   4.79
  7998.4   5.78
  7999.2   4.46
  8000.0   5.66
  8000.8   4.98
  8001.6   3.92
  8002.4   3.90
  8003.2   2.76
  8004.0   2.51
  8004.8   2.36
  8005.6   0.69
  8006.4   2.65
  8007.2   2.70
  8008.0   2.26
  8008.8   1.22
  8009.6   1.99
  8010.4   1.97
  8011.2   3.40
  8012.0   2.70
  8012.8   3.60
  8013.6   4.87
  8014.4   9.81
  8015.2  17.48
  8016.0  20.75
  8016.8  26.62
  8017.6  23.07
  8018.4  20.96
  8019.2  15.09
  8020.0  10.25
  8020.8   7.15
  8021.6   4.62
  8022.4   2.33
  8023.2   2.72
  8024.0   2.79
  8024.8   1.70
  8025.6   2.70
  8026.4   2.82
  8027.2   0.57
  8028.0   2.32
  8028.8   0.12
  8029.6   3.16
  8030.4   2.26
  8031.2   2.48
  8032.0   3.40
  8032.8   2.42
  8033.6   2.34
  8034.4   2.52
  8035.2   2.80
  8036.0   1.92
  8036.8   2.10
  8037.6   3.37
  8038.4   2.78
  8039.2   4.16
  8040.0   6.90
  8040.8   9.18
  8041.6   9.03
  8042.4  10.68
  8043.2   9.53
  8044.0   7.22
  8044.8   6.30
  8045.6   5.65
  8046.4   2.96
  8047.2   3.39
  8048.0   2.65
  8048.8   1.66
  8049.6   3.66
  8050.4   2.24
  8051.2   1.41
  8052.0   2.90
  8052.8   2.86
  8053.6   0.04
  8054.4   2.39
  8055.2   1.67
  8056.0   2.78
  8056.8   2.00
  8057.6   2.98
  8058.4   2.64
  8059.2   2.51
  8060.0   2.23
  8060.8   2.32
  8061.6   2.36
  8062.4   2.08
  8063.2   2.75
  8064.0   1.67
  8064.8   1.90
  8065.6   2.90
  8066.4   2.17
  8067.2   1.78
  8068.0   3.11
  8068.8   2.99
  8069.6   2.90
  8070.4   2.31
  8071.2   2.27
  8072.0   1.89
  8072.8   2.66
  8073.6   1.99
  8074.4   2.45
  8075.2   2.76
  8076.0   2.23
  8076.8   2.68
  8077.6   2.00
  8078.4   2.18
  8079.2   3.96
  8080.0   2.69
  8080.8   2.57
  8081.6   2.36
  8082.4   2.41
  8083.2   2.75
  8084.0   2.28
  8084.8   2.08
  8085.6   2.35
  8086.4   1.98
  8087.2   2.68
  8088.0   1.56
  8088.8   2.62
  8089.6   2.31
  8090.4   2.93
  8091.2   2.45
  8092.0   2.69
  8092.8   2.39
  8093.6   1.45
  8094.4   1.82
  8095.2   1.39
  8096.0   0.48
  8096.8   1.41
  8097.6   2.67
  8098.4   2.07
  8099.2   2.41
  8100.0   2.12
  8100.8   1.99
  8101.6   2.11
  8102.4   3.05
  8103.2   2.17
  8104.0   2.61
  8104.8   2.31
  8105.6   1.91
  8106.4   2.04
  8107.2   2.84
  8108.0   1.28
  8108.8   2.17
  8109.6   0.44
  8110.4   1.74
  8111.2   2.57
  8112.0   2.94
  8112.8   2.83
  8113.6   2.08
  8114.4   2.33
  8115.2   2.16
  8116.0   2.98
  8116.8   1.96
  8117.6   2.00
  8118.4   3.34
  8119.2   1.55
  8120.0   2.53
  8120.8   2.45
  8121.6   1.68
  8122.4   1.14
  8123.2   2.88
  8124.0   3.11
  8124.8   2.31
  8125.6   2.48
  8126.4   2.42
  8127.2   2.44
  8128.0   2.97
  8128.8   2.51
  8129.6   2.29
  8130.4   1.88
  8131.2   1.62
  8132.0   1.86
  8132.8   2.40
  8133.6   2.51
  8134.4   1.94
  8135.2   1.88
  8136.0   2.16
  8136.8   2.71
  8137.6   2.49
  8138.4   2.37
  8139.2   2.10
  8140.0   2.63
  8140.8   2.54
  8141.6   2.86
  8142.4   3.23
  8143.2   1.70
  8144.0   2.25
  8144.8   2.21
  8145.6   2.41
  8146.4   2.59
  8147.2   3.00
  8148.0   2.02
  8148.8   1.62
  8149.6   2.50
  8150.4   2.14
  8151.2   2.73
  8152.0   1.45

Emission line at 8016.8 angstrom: H-alpha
